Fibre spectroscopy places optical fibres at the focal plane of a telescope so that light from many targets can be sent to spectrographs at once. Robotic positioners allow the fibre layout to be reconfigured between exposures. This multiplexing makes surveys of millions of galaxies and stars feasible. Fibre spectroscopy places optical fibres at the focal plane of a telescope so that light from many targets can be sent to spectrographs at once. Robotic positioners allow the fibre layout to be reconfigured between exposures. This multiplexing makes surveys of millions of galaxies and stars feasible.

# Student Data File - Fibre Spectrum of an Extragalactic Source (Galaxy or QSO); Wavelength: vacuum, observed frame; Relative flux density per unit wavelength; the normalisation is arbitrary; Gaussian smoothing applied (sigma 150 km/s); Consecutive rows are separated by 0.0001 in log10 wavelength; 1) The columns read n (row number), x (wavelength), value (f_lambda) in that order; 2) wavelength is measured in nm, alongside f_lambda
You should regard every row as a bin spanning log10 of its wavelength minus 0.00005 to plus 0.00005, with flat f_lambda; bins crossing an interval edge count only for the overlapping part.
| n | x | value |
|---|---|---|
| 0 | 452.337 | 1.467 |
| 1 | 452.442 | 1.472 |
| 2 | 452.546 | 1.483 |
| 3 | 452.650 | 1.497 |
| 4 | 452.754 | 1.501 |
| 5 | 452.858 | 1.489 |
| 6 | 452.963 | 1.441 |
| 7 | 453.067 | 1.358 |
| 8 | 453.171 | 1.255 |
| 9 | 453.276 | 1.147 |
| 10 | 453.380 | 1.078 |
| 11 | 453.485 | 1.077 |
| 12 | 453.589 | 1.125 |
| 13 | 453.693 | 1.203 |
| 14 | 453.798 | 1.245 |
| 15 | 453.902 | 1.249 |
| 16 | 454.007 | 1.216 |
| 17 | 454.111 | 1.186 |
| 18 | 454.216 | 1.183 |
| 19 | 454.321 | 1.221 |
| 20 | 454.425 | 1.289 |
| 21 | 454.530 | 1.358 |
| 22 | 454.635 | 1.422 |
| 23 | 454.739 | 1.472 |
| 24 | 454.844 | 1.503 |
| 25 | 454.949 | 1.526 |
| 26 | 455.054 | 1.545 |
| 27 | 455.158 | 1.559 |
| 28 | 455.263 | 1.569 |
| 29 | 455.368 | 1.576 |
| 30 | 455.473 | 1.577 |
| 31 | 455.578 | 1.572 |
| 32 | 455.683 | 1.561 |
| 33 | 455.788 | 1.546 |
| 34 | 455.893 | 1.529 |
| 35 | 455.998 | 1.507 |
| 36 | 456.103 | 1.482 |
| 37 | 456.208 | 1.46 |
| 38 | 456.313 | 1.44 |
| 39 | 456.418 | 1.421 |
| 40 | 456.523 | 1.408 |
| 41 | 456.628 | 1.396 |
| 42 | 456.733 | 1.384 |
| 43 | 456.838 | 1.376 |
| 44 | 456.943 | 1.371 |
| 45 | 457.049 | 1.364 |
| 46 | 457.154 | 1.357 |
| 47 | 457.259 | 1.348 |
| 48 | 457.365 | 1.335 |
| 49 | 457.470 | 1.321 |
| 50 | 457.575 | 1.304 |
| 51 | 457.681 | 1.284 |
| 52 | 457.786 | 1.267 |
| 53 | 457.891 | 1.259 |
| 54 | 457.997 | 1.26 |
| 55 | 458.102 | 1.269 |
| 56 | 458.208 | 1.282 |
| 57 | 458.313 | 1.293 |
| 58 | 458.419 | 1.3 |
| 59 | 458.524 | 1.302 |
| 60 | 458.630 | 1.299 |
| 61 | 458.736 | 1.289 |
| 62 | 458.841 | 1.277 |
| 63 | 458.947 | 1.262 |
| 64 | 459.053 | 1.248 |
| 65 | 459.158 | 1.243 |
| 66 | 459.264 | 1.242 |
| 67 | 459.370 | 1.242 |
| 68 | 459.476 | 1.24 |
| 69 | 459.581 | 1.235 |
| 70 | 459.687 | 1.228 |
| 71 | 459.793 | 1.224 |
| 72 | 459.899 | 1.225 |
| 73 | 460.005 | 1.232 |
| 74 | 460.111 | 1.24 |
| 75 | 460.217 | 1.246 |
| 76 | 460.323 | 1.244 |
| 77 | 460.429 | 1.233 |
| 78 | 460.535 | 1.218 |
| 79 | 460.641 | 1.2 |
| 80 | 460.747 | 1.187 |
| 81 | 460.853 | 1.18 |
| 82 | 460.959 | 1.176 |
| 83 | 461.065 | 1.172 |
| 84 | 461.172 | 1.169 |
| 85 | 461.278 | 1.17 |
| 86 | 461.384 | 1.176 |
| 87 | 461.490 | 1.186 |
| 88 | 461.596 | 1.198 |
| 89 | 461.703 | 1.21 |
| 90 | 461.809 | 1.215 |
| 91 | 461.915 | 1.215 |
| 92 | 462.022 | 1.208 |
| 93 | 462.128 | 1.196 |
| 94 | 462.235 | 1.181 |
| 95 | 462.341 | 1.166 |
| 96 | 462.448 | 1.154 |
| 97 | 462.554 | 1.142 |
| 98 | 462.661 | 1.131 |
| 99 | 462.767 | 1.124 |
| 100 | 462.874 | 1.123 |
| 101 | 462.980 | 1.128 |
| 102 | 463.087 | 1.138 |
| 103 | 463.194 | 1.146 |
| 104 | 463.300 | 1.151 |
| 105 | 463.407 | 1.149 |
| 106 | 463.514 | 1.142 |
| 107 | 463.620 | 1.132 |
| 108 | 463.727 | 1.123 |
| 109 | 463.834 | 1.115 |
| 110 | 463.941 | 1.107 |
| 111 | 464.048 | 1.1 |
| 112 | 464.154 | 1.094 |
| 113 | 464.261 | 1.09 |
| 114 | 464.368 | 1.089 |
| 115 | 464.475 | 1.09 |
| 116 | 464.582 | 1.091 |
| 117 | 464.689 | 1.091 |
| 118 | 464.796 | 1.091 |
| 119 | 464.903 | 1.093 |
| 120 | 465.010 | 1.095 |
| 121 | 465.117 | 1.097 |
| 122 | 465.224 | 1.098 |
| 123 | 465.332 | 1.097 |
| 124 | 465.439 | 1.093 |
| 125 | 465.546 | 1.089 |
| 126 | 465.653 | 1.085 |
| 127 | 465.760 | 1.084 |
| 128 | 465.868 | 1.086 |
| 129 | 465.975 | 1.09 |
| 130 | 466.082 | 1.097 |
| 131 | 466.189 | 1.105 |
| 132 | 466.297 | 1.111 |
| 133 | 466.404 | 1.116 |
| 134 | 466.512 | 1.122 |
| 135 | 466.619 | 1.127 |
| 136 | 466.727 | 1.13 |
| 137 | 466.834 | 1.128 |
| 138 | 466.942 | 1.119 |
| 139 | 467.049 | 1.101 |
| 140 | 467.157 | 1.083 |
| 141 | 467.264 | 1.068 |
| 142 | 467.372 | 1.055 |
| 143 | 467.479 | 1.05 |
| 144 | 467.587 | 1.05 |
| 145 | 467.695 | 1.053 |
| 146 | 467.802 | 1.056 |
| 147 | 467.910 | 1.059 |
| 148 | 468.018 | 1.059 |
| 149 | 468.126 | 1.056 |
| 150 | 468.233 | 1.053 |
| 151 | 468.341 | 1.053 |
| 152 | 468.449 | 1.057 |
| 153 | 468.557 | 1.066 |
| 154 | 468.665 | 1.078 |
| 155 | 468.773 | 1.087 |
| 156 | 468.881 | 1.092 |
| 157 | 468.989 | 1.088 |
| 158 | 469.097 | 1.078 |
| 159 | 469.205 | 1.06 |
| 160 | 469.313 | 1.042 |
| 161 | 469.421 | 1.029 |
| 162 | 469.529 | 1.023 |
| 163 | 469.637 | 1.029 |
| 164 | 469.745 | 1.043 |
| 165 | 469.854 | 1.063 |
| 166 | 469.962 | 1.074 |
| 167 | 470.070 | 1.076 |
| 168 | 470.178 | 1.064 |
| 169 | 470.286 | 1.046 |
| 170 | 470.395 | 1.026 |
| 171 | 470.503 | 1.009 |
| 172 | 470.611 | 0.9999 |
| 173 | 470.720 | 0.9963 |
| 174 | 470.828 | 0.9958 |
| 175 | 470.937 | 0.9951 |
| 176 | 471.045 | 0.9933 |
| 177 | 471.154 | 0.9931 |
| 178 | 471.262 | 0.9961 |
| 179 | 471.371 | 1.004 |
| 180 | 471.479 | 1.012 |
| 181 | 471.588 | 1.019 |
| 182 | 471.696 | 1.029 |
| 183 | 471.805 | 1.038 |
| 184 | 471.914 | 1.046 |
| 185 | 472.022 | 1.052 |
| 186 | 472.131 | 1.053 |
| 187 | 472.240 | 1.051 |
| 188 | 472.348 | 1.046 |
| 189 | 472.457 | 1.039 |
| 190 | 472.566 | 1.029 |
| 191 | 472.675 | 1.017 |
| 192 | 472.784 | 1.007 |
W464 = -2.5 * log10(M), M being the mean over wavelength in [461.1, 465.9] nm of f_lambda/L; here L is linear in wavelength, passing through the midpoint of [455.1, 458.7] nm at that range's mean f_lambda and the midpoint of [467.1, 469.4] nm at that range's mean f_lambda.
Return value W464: 0.067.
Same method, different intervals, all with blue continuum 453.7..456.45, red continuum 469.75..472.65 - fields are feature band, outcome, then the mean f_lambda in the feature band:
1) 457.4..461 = 0.062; 1.25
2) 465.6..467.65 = 0.046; 1.09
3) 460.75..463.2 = 0.077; 1.17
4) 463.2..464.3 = 0.084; 1.12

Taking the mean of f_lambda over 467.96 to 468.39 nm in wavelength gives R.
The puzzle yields 1.06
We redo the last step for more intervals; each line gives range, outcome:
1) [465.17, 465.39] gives 1.09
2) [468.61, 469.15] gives 1.08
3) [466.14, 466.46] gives 1.11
